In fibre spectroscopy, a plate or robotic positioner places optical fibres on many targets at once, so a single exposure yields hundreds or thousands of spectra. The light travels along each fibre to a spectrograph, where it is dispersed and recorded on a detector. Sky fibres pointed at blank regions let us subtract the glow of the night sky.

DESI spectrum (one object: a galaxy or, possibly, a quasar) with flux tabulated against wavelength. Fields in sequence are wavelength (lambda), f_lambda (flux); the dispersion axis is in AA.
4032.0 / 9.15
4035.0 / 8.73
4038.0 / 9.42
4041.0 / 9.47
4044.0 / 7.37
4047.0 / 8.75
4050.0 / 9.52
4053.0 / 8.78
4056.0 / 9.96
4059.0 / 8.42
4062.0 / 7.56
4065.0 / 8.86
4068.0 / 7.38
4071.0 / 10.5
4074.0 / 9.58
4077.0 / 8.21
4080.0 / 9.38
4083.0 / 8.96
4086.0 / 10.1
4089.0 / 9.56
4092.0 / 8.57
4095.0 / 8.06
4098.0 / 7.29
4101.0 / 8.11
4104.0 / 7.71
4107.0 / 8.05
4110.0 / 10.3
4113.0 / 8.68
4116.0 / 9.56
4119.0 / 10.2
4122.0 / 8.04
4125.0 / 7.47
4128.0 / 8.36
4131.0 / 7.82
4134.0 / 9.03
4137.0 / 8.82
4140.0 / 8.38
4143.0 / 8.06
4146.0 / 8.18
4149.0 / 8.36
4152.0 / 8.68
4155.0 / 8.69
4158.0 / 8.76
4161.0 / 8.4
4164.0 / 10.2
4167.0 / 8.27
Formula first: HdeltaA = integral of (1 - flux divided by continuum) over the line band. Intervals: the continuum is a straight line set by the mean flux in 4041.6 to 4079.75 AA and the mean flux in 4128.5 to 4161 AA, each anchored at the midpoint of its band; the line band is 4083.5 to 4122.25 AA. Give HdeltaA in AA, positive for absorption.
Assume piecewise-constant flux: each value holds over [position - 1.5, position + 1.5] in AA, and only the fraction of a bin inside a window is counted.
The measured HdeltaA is -0.9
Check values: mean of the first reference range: 8.78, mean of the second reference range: 8.47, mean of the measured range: 8.82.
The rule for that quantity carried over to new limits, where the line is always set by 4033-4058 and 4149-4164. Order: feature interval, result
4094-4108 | 1.65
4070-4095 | -0.96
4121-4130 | 0.90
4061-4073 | 0.39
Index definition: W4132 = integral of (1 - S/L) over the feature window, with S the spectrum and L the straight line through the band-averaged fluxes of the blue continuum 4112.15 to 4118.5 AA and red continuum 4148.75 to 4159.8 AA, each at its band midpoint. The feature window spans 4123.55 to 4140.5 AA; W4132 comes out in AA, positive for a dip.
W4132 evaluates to 1.4 AA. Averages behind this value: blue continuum 9.34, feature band 8.31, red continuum 8.65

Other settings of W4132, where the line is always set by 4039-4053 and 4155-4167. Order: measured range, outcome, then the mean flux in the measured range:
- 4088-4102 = 0.93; 8.28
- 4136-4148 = 0.80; 8.34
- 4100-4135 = 1.13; 8.61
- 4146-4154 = 0.43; 8.47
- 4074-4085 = -0.20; 9.01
